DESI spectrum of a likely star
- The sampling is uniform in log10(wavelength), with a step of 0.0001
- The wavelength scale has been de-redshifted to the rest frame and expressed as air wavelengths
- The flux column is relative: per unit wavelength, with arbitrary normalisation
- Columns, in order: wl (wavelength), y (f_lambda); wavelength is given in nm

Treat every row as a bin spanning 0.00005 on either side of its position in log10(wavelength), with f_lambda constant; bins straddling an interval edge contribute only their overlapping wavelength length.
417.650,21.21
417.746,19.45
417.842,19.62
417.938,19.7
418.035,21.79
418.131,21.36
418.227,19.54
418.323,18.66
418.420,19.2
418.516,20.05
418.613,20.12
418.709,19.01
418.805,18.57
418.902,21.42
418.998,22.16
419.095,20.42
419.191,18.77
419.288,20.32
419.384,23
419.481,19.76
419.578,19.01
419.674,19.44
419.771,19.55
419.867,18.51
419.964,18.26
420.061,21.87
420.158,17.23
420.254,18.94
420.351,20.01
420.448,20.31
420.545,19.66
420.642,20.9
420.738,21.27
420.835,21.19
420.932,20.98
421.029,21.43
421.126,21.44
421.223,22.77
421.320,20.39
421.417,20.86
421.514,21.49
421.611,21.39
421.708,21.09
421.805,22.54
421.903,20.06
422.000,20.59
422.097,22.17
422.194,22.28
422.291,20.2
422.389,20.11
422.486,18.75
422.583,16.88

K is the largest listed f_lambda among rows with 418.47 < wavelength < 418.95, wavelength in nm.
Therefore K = 21.42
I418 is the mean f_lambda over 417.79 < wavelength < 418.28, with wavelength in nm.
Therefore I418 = 20.4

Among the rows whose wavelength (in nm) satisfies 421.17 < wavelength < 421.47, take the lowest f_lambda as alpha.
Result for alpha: 20.39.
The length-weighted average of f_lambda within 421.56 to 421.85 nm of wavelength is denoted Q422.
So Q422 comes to 21.7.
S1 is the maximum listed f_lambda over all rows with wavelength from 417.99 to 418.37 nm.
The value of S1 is 21.79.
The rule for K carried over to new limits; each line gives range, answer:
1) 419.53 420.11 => 21.87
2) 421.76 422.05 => 22.54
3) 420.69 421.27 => 22.77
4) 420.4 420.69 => 20.9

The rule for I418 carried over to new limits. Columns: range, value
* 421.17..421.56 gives 21.4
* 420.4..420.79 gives 20.6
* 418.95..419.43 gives 20.9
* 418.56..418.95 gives 19.8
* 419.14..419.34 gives 19.7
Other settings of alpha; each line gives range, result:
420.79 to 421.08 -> 20.98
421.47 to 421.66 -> 21.39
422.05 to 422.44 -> 20.11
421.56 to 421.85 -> 21.09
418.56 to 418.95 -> 18.57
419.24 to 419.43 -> 20.32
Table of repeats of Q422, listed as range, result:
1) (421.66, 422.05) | 21.1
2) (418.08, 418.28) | 20.5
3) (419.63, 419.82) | 19.5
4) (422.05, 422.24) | 22.2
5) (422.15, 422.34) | 21.2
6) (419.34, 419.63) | 20.5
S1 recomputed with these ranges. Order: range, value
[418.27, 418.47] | 19.2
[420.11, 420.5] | 20.31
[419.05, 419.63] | 23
